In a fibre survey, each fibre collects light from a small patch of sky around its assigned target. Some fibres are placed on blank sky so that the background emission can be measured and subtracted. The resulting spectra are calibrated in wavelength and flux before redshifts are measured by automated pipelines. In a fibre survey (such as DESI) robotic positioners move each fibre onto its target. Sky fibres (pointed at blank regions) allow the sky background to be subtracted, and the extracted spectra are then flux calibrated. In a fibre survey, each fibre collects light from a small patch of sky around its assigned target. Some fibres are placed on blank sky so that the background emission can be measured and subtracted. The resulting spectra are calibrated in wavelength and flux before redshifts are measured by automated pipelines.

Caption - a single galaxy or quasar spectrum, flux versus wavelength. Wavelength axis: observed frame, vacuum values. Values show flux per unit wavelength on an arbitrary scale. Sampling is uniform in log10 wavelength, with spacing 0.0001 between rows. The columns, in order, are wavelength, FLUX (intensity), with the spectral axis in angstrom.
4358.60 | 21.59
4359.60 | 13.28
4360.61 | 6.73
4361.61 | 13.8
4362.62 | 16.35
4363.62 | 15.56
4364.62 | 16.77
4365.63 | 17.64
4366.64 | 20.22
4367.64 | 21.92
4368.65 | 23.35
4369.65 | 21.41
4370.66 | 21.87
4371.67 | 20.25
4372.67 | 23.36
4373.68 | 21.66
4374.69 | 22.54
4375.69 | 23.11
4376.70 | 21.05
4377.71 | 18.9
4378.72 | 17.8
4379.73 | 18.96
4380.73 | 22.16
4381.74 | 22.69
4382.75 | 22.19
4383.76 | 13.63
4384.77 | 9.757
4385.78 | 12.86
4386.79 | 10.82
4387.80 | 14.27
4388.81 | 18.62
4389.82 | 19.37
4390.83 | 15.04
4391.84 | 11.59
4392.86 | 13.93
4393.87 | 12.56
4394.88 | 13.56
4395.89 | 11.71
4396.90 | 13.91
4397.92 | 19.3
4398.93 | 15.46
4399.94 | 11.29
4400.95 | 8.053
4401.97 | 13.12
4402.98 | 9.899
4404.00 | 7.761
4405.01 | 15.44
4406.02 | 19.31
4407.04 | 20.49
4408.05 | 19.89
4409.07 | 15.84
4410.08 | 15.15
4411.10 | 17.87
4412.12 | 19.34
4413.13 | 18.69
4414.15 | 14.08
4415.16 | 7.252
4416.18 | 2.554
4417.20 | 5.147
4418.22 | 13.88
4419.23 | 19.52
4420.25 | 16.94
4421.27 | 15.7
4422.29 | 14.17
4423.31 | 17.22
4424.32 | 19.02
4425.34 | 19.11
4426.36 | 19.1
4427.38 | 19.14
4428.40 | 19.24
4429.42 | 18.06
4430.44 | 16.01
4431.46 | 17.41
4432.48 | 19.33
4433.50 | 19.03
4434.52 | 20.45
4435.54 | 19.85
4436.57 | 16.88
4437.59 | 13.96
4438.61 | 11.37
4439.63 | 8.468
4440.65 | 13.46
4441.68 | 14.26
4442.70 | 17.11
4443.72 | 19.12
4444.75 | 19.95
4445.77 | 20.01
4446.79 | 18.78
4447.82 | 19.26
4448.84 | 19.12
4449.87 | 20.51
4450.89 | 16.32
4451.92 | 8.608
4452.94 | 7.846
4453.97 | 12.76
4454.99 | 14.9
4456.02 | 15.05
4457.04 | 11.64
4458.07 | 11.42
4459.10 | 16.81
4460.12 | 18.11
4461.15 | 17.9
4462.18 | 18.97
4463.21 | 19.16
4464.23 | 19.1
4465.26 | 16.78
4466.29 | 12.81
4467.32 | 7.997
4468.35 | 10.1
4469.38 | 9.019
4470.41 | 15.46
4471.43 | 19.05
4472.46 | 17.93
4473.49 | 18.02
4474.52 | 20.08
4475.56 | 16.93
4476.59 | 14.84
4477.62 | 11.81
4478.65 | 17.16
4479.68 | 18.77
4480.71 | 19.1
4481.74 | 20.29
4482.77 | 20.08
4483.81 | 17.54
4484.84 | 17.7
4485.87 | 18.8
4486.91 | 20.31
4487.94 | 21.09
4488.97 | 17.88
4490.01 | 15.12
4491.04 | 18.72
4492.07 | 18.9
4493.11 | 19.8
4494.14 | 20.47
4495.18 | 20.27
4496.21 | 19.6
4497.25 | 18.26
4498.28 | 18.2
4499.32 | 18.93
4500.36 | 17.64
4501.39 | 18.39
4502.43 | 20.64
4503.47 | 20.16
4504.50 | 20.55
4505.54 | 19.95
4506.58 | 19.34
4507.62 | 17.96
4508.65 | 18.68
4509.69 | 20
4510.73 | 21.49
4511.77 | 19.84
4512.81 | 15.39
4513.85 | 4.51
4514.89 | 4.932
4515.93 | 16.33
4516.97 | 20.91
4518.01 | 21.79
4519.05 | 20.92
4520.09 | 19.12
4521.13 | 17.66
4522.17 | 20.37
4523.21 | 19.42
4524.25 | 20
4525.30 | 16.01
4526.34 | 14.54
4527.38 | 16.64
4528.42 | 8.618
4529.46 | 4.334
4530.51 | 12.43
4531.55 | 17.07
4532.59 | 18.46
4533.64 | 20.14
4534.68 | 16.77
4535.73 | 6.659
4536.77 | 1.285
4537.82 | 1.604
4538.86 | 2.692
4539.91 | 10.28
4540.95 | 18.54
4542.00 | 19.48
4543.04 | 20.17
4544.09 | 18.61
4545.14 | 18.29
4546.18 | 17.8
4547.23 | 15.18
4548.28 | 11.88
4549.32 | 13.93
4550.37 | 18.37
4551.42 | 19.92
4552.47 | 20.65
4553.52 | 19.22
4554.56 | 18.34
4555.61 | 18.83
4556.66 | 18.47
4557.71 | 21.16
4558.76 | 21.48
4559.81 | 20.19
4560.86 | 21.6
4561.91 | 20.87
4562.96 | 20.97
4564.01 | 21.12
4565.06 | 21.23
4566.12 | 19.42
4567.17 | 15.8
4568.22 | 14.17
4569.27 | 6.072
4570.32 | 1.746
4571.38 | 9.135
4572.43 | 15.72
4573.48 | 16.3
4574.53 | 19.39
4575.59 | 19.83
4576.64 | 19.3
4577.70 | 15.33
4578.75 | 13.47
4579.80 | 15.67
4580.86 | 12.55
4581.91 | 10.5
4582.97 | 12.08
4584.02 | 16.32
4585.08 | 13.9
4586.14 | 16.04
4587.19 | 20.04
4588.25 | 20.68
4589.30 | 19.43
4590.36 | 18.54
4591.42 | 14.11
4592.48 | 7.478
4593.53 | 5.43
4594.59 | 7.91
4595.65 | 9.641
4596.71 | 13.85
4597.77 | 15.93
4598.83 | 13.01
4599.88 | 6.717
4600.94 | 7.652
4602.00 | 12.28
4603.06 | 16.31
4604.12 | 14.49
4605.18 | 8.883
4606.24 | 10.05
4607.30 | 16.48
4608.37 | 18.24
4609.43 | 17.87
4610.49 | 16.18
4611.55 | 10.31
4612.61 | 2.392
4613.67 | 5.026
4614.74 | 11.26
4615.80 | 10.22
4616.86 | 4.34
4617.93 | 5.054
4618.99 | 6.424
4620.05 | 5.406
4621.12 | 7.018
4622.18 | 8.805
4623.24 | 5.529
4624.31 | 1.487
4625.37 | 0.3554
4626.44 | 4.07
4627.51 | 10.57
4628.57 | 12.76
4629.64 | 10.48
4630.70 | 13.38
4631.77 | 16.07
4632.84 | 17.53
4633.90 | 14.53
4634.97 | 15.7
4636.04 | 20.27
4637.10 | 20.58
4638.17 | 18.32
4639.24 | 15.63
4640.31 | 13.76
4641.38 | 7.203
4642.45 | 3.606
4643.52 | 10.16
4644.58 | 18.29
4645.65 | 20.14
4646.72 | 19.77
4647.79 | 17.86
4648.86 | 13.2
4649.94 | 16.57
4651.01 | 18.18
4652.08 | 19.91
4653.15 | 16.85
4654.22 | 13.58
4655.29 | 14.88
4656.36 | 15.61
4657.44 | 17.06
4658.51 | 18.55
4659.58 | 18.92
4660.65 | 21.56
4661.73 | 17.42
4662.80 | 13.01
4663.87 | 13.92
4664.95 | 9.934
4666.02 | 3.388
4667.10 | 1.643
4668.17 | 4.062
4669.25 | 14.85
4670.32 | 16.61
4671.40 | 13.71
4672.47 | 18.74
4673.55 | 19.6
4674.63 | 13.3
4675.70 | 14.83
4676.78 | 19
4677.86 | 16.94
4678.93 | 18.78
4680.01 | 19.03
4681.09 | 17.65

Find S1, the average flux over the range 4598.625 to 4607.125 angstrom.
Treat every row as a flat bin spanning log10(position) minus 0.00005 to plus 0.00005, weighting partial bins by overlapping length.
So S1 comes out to 11.3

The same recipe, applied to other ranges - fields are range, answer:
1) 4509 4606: 15.2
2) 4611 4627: 5.86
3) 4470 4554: 16.9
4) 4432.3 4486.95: 16.2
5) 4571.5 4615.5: 13.5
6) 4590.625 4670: 12.2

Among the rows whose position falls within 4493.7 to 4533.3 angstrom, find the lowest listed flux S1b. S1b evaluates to 4.334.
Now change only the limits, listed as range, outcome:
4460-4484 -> 7.997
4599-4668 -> 0.3554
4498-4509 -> 17.64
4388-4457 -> 2.554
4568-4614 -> 1.746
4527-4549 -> 1.285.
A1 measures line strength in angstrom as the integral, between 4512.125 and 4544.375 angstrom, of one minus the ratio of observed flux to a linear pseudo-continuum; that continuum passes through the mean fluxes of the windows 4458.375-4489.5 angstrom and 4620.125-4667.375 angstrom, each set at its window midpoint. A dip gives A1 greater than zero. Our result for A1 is 2.9 angstrom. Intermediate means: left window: 16.9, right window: 13.4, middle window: 14.4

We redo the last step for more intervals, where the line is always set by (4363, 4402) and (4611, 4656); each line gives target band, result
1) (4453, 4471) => 1.3 angstrom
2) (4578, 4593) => -2.5 angstrom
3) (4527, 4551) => 0.7 angstrom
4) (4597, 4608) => 0.2 angstrom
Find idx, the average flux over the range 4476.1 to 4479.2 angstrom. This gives 14.7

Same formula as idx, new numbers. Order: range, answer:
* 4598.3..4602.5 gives 9.92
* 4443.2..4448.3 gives 19.4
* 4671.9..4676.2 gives 16.6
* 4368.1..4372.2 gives 21.7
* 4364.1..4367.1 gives 18.1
